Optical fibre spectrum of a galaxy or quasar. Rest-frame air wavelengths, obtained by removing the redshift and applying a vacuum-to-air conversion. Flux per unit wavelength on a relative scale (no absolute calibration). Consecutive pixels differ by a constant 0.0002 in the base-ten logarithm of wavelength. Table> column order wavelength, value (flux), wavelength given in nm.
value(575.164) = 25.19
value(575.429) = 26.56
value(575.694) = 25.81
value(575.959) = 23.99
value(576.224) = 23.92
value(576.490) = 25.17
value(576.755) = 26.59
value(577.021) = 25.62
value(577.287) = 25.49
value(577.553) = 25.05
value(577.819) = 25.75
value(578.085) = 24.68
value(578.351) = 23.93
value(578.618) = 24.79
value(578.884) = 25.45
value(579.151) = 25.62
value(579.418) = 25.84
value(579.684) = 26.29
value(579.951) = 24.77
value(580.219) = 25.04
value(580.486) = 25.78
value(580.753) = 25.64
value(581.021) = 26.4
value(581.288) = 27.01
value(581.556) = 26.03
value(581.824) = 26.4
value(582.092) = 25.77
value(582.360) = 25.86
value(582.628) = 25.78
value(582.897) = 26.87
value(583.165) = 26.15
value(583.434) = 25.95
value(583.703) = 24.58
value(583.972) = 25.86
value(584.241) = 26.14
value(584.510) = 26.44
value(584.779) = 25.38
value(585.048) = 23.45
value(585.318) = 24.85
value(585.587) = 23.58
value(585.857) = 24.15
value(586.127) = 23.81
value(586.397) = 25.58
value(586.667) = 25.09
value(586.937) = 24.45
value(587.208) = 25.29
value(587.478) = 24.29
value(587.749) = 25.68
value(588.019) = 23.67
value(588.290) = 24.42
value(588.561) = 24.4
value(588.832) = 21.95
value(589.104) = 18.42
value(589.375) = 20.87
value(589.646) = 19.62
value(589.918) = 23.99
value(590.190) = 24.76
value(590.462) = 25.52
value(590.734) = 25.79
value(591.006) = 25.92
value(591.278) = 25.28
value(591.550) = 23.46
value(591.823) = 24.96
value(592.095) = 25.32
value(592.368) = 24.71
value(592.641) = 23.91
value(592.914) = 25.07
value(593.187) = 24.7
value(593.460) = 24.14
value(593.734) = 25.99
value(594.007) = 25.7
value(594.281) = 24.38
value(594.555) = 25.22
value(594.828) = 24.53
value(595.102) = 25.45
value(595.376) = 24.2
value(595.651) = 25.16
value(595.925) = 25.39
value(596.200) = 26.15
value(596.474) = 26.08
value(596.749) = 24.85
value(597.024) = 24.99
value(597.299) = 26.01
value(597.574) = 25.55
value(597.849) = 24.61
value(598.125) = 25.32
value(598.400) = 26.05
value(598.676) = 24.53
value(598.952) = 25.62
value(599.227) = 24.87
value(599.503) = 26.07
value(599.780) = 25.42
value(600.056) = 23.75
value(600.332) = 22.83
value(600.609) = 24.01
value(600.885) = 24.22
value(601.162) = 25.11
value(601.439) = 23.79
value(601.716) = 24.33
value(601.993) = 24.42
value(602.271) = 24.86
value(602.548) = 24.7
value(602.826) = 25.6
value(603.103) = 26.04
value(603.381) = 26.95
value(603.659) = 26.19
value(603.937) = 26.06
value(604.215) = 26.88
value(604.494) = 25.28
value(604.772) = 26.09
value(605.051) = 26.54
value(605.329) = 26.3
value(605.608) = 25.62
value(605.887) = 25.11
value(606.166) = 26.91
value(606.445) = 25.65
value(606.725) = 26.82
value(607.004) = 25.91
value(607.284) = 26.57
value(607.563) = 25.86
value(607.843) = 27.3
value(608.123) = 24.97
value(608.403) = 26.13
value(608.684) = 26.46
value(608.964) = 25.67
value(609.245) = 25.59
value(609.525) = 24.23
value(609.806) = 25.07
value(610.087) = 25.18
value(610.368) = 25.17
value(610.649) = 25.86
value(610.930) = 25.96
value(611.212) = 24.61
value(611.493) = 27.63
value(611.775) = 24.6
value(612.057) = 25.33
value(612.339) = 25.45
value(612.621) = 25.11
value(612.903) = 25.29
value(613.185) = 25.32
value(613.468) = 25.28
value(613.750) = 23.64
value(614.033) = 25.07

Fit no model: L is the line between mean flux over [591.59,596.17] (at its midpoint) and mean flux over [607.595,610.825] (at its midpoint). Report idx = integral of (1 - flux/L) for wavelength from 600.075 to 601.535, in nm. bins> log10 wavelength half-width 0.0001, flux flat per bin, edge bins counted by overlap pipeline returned 0.07 nm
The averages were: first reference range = 24.9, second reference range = 25.6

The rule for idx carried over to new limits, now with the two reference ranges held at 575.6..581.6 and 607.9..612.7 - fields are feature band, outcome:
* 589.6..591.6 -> 0.07 nm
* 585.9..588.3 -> 0.07 nm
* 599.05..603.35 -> 0.13 nm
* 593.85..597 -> 0.03 nm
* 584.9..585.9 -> 0.06 nm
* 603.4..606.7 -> -0.08 nm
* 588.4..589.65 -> 0.20 nm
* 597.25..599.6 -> 0.01 nm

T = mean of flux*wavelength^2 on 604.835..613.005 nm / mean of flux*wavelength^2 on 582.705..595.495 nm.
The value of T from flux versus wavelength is 1.12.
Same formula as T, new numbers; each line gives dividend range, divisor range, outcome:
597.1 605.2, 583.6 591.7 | 1.09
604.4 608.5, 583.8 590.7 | 1.15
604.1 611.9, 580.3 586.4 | 1.10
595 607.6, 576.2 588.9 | 1.07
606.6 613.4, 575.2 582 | 1.12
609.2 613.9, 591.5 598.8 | 1.06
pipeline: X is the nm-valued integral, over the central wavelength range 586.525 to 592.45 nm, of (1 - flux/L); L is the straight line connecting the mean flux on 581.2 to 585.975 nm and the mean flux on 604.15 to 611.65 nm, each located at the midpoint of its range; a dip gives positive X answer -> 0.38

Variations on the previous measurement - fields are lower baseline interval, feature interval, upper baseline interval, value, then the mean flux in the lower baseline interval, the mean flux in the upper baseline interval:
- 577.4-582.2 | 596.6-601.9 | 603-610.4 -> 0.21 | 25.6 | 26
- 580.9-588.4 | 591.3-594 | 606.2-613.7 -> 0.07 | 25.3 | 25.6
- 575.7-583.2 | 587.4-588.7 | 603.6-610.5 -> 0.06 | 25.6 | 25.9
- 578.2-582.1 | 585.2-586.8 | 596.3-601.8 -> 0.06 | 25.6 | 24.9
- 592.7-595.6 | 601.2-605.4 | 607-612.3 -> -0.04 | 24.9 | 25.7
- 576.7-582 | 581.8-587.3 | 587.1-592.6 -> -0.12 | 25.6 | 23.9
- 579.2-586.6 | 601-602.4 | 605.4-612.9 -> 0.06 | 25.5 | 25.7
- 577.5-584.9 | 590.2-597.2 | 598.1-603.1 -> 0.01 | 25.7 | 24.8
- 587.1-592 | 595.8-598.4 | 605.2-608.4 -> -0.07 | 23.8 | 26.1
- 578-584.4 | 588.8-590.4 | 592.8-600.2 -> 0.23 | 25.7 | 25.2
